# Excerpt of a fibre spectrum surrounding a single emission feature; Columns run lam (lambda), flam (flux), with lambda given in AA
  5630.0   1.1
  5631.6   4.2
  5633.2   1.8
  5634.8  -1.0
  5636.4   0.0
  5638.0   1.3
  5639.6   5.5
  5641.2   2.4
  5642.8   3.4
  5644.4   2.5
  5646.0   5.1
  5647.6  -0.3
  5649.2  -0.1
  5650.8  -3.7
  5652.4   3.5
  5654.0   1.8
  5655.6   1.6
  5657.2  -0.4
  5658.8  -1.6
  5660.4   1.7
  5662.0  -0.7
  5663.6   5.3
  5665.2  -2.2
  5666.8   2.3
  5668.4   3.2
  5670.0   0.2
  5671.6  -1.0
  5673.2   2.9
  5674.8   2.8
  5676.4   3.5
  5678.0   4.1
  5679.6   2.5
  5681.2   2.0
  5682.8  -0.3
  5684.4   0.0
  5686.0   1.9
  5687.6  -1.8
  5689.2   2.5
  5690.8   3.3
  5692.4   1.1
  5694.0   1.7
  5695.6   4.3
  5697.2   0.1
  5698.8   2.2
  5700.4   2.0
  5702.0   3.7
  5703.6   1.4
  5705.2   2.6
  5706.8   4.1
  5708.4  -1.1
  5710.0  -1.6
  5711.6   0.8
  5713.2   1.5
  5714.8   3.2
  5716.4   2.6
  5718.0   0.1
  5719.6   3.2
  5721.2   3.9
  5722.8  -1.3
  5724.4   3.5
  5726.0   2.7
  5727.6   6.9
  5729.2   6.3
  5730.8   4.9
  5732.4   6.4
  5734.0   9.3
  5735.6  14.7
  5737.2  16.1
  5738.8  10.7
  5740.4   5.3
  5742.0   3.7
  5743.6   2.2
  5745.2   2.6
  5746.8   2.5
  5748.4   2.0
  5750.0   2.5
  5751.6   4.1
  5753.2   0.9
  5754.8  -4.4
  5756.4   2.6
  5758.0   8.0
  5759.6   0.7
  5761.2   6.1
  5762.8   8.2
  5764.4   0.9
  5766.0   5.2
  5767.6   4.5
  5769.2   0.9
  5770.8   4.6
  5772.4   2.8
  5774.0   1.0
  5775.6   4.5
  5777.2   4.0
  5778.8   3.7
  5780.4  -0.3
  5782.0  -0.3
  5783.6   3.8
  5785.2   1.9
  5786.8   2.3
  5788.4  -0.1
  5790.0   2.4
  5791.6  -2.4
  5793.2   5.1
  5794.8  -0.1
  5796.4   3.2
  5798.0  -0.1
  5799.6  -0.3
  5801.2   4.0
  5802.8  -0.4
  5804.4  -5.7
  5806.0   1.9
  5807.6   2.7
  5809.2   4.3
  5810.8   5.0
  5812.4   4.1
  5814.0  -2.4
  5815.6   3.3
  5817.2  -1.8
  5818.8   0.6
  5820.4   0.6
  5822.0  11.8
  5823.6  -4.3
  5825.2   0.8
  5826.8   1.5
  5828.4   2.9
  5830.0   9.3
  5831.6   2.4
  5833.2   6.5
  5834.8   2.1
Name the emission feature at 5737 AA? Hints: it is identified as [O II]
